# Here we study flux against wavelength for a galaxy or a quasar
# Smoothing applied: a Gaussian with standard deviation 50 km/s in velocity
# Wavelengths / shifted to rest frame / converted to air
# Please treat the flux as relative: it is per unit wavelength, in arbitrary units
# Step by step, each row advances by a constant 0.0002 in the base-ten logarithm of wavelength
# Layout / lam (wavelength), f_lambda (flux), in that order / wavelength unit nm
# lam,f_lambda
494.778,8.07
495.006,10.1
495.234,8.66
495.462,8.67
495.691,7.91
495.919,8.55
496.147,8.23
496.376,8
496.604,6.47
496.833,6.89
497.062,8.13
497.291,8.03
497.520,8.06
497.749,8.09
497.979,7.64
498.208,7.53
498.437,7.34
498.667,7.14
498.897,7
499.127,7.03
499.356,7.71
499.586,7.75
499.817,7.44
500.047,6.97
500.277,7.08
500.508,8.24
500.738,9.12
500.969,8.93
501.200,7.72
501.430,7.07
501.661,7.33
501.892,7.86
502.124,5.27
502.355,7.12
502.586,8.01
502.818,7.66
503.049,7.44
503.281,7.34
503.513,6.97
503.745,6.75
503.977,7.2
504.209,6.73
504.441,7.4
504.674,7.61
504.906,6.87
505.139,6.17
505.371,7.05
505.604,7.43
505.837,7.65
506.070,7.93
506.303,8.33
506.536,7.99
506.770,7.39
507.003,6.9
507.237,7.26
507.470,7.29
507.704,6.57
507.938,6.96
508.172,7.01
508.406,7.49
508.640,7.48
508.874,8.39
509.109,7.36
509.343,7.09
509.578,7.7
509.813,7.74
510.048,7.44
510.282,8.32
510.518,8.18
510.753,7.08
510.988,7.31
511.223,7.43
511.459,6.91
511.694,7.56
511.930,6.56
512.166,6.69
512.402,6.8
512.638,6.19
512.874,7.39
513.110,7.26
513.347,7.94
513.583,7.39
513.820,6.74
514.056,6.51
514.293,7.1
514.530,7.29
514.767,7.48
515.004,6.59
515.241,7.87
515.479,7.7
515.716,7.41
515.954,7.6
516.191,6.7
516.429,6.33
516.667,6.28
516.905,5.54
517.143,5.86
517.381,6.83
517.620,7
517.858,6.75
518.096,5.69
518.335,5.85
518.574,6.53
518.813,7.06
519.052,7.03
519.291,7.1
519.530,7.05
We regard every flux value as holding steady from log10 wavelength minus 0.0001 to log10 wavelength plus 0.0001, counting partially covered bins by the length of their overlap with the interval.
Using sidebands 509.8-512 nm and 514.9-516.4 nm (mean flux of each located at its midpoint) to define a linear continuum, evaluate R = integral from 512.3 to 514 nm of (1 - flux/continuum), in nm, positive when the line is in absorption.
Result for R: 0.07 nm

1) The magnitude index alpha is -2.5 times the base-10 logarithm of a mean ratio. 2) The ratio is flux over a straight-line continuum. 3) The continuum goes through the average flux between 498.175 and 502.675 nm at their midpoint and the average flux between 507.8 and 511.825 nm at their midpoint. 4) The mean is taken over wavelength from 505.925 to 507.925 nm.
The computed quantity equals 0.01 mag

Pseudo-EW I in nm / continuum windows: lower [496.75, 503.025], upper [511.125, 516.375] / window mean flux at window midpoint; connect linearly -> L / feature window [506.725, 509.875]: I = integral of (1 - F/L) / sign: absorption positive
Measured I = -0.01 nm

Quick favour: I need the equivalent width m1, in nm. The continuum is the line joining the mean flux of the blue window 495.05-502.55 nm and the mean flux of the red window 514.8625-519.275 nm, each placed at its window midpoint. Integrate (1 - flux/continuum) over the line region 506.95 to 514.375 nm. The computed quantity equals -0.21 nm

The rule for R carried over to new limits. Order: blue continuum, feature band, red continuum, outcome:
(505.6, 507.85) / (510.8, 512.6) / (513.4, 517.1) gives 0.04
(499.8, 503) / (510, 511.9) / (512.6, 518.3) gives -0.10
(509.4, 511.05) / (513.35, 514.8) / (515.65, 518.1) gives -0.02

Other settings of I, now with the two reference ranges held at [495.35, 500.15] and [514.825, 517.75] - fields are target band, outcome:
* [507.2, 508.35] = 0.03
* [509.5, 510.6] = -0.12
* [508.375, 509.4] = -0.06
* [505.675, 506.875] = -0.10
